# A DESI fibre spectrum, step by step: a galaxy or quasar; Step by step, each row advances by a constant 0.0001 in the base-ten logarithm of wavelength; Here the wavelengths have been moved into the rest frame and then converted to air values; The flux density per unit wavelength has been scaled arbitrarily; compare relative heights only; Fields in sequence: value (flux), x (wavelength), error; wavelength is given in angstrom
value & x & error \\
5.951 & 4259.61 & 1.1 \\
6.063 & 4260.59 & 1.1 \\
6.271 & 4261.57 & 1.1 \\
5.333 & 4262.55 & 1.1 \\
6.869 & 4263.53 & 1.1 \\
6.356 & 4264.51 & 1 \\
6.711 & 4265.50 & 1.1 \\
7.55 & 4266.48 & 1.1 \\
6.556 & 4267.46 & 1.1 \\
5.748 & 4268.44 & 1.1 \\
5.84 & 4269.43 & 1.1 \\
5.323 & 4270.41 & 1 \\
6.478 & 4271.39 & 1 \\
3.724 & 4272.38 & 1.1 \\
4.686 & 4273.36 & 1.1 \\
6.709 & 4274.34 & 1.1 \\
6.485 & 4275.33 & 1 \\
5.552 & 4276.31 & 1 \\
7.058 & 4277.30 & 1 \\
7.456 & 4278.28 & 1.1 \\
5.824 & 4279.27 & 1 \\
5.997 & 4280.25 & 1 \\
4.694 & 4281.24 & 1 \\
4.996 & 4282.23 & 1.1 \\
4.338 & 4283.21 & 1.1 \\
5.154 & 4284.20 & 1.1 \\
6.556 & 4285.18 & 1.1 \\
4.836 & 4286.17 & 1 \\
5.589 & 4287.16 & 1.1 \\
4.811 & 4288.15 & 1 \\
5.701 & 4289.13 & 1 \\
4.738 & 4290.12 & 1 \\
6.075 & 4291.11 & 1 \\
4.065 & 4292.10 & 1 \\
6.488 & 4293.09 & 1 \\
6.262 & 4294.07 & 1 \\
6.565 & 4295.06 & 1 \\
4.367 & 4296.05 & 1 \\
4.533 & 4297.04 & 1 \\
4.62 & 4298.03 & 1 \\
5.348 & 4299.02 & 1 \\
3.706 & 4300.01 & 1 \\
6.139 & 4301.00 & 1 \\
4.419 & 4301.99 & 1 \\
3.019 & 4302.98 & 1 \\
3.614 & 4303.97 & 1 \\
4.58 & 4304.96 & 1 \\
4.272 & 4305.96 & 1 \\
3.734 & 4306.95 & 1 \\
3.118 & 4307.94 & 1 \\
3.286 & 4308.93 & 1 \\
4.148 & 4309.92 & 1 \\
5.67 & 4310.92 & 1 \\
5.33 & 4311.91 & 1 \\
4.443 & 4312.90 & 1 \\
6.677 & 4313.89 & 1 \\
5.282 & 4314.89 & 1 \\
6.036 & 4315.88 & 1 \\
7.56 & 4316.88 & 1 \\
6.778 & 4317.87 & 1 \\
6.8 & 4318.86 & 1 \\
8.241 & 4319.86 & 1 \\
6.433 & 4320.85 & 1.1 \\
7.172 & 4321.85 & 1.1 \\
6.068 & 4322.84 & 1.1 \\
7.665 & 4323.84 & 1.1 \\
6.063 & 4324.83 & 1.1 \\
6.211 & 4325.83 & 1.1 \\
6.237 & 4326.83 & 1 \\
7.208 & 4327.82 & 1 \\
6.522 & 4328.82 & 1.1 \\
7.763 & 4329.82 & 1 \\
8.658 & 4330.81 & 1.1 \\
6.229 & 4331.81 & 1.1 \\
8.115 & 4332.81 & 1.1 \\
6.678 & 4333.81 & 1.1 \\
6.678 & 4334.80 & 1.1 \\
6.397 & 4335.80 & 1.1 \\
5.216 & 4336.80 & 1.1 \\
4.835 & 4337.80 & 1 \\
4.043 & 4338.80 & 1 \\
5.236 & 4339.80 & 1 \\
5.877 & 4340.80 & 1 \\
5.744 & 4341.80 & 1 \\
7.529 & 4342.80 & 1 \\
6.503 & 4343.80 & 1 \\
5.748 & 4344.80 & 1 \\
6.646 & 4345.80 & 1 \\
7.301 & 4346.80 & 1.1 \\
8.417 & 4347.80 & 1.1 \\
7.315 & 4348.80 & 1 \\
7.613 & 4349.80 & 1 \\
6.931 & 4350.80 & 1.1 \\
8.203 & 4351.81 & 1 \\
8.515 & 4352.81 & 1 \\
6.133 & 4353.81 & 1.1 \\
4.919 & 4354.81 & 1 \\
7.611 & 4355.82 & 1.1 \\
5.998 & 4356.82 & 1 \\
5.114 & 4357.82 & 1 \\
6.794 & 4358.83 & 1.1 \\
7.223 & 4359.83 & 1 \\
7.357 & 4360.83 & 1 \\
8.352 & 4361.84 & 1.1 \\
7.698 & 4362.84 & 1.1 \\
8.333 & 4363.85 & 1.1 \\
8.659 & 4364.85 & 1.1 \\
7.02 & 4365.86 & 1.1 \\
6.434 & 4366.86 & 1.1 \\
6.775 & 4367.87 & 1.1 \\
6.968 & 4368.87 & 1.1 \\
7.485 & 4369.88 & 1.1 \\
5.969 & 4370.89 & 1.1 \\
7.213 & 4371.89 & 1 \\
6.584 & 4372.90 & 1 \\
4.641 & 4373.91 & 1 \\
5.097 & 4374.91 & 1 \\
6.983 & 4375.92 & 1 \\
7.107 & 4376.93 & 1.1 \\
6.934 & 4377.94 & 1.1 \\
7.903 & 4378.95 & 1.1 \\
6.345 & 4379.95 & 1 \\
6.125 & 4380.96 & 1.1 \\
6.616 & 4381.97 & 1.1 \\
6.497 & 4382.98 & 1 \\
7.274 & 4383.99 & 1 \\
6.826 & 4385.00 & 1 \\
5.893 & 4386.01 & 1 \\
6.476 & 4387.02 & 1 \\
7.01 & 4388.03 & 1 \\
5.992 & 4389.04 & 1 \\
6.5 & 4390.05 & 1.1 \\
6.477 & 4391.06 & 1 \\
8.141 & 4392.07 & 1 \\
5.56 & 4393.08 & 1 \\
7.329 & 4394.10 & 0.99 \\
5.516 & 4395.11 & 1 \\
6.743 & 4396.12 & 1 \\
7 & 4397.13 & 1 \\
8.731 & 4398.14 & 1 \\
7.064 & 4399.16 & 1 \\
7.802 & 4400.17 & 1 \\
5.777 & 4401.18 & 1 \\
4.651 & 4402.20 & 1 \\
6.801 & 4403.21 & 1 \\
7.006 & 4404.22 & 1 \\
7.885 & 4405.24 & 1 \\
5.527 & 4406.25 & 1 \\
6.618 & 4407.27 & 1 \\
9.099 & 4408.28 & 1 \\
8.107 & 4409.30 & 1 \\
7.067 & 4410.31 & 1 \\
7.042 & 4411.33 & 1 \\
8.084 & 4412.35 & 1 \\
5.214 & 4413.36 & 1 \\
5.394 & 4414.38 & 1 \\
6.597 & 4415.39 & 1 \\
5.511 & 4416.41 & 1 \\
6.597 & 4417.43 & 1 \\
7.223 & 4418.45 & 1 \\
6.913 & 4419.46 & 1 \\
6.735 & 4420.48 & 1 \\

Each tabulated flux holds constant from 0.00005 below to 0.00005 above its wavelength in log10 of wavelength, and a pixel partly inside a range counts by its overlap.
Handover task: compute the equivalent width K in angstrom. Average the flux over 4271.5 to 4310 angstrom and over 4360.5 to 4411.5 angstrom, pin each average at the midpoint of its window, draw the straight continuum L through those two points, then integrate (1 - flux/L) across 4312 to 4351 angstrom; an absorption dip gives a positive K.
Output -4.84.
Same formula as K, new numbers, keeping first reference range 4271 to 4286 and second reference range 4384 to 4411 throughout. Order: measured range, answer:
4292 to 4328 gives 3.24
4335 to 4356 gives -0.51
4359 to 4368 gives -1.43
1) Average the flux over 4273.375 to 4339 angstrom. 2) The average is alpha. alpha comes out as 5.7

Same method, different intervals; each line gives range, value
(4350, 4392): 6.82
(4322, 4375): 6.74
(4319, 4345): 6.51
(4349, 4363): 7.02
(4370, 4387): 6.52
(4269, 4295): 5.61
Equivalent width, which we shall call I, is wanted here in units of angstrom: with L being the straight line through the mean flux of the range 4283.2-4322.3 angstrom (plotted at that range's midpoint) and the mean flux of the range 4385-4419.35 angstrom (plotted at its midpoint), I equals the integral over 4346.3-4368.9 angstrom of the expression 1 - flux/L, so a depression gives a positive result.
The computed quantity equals -4.19 angstrom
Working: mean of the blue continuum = 5.27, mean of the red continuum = 6.74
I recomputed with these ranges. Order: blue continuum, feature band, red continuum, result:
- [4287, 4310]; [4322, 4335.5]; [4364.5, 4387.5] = -3.6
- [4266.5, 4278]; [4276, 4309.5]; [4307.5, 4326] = 5.1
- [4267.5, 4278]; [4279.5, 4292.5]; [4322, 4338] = 1.8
